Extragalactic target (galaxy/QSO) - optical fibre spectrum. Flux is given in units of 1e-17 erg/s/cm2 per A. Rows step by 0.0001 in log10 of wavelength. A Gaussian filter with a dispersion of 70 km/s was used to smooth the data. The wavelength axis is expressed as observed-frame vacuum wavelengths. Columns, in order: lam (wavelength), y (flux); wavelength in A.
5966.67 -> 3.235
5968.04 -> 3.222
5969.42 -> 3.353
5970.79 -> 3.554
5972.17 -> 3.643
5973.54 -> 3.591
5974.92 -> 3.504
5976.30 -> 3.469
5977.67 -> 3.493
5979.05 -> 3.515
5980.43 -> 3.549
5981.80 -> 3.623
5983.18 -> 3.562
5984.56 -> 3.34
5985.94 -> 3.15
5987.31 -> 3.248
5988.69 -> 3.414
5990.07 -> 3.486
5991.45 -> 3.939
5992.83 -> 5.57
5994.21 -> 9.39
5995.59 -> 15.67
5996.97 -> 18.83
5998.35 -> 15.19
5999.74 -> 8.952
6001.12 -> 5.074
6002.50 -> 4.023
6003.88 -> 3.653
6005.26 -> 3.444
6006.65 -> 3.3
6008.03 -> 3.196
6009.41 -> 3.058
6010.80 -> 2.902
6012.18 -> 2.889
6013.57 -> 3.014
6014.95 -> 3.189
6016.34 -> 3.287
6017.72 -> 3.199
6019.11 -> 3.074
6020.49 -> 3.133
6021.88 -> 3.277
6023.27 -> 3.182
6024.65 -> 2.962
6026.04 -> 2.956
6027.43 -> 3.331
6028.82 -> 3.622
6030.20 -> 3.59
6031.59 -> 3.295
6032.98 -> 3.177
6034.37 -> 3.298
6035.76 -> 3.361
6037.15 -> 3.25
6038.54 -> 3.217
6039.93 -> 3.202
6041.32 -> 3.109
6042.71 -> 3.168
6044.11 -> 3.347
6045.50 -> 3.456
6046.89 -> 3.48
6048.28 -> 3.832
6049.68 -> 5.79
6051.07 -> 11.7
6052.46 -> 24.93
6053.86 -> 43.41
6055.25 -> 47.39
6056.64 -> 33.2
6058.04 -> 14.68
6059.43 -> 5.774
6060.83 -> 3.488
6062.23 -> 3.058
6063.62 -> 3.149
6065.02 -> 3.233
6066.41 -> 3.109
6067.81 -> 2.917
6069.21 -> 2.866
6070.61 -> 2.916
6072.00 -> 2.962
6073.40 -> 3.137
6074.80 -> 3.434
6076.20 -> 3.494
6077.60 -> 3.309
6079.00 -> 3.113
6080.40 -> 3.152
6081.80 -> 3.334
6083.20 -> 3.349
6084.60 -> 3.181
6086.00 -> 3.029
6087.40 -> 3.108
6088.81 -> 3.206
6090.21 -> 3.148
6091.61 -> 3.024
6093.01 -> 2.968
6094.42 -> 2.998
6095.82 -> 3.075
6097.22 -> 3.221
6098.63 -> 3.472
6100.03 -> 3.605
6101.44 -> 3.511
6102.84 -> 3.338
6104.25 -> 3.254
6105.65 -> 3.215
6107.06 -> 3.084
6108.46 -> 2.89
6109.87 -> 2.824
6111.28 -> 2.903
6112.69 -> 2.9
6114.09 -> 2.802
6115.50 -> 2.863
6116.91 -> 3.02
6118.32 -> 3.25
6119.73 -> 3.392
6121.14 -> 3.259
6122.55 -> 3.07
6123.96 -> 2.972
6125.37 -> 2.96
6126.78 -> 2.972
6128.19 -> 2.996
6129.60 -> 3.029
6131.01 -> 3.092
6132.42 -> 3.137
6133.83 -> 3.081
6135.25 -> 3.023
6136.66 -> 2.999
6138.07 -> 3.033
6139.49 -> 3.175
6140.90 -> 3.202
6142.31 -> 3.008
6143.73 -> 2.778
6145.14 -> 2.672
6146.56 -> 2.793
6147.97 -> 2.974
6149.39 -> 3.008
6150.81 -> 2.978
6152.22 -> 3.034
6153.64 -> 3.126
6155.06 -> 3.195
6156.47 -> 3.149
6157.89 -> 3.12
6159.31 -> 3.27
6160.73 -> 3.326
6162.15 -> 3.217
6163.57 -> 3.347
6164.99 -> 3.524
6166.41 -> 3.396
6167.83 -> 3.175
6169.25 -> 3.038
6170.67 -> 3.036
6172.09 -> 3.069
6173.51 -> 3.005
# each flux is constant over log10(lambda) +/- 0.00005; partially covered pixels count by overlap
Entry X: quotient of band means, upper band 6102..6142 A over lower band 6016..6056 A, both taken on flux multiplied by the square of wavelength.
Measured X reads 0.42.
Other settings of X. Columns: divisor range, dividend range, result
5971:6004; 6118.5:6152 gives 0.55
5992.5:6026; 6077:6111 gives 0.60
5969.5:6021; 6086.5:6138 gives 0.66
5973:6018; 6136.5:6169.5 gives 0.65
